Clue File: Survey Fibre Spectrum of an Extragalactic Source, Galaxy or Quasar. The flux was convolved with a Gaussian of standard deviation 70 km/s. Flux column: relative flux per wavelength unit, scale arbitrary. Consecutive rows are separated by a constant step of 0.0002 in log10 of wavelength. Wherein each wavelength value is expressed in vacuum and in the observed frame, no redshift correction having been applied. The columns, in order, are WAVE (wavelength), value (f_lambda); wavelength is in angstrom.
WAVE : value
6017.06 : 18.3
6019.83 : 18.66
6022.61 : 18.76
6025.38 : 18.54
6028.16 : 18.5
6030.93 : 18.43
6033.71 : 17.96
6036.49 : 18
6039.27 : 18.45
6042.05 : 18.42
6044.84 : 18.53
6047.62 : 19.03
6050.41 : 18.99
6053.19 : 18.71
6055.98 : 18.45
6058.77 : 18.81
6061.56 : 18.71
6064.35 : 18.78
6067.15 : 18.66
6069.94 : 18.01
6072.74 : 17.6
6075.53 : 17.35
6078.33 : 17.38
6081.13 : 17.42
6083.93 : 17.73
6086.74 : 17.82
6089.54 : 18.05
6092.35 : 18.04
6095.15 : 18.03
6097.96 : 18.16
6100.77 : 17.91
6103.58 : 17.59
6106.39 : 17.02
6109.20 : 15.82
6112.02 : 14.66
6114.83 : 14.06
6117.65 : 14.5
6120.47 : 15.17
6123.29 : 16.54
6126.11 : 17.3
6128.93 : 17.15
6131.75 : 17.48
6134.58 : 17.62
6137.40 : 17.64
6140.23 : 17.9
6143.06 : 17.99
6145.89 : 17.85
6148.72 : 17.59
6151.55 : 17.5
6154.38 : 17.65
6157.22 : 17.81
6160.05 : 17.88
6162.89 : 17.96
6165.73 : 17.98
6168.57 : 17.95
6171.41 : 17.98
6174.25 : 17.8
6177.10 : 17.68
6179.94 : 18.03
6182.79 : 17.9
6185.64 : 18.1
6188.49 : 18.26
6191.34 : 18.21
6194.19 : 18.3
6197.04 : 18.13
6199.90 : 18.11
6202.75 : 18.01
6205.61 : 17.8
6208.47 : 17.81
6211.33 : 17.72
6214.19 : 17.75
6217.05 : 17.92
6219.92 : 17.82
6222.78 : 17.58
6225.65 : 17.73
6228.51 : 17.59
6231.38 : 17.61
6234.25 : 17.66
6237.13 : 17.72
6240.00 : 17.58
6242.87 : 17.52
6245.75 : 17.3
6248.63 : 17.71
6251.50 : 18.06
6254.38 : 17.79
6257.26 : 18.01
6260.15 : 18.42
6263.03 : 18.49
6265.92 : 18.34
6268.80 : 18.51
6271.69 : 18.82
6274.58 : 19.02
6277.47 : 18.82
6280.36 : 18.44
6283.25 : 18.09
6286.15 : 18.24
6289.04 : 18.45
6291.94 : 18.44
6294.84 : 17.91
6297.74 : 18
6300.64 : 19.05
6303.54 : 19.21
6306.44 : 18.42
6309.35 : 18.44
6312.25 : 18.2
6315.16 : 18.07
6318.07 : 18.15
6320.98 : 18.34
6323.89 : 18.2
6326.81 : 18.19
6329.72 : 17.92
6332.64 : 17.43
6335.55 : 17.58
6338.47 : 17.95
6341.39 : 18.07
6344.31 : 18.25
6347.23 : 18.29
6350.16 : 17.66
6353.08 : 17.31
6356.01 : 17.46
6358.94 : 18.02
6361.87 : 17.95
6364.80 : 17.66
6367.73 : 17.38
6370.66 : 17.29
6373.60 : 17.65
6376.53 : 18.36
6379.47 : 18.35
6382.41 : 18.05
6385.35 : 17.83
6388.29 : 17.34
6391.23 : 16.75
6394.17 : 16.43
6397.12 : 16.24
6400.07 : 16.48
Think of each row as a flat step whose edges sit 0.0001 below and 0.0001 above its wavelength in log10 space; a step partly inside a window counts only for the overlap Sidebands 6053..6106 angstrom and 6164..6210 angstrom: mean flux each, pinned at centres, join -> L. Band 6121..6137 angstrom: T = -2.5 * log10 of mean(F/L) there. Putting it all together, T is 0.054 mag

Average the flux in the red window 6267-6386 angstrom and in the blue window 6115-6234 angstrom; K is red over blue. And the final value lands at 1.0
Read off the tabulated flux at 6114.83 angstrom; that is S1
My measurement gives 14.06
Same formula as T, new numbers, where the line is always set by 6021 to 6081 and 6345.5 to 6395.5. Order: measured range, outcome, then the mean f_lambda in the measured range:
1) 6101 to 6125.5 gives 0.15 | 15.8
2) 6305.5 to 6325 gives -0.03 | 18.3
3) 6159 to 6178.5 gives 0.01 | 17.9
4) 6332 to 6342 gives 0.00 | 17.8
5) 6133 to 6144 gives 0.02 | 17.8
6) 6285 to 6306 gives -0.04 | 18.5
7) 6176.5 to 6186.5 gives 0.01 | 17.9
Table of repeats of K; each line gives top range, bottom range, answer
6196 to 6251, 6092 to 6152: 1.05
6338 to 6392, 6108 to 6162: 1.05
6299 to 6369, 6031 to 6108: 1.00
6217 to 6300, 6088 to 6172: 1.05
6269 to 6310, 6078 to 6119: 1.09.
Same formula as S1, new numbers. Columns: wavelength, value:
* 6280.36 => 18.44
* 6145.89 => 17.85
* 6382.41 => 18.05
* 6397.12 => 16.24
